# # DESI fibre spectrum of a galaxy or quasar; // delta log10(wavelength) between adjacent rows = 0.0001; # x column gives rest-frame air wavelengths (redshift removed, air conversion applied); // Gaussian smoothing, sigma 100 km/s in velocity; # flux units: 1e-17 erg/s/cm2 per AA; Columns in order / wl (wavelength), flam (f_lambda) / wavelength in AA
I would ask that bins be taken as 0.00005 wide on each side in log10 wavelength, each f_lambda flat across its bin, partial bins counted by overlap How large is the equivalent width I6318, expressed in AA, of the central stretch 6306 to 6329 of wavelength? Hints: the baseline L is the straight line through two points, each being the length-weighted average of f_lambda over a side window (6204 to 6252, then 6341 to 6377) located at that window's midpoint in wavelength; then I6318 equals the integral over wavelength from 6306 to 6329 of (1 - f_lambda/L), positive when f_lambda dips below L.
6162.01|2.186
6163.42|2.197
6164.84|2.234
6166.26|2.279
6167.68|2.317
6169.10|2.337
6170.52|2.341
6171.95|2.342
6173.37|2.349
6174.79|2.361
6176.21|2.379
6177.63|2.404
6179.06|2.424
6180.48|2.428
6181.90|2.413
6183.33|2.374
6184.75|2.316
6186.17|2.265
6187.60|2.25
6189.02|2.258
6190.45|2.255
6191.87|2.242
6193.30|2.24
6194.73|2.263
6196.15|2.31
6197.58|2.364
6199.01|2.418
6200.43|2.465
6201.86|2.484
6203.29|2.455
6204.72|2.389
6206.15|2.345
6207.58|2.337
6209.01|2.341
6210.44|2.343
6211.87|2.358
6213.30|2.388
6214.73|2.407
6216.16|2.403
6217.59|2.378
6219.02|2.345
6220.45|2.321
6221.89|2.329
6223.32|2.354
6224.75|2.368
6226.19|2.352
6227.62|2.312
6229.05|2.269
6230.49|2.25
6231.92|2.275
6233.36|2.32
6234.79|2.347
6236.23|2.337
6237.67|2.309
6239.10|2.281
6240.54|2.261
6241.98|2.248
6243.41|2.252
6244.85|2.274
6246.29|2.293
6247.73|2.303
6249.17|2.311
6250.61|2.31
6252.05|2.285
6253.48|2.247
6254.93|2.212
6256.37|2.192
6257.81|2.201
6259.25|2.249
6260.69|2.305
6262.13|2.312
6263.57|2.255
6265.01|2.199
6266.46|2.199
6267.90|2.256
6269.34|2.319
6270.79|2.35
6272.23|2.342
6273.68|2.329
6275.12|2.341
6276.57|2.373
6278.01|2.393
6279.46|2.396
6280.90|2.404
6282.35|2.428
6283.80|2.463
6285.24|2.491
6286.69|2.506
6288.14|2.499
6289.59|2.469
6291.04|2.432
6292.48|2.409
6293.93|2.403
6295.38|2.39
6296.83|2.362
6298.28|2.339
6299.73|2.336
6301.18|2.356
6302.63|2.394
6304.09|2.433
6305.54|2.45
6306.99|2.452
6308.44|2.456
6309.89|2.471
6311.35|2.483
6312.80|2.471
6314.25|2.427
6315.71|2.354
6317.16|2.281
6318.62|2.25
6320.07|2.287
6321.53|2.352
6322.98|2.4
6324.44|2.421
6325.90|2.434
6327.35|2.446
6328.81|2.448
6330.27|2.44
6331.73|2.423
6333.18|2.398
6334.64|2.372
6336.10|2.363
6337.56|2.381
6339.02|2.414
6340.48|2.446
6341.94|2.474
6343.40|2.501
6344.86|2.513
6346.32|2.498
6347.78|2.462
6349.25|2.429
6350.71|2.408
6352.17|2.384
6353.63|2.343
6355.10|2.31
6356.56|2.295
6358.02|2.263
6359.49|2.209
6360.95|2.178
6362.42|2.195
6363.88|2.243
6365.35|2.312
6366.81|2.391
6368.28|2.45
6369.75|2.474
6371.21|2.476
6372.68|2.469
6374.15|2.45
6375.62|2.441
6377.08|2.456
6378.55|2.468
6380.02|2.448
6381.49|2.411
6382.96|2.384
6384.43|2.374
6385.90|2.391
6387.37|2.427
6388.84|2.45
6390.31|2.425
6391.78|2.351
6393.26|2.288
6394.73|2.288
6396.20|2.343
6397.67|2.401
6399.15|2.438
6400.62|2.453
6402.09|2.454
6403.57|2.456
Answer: -0.4 AA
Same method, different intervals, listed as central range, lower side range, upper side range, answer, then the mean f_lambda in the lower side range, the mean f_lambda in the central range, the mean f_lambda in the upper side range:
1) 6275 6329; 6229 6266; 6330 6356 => -1.2 AA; 2.27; 2.41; 2.42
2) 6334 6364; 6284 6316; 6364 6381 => 0.8 AA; 2.43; 2.37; 2.43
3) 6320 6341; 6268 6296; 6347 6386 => -0.2 AA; 2.4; 2.4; 2.37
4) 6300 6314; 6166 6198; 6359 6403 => -0.4 AA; 2.33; 2.44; 2.39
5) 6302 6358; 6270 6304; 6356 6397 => -0.5 AA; 2.4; 2.41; 2.37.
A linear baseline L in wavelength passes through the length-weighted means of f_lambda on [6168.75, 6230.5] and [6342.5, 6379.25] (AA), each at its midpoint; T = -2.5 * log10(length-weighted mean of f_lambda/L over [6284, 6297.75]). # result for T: -0.03 mag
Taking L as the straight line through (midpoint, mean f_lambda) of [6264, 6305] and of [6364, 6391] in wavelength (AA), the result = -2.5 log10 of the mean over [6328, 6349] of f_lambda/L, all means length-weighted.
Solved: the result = -0.01 mag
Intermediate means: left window 2.38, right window 2.42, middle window 2.44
